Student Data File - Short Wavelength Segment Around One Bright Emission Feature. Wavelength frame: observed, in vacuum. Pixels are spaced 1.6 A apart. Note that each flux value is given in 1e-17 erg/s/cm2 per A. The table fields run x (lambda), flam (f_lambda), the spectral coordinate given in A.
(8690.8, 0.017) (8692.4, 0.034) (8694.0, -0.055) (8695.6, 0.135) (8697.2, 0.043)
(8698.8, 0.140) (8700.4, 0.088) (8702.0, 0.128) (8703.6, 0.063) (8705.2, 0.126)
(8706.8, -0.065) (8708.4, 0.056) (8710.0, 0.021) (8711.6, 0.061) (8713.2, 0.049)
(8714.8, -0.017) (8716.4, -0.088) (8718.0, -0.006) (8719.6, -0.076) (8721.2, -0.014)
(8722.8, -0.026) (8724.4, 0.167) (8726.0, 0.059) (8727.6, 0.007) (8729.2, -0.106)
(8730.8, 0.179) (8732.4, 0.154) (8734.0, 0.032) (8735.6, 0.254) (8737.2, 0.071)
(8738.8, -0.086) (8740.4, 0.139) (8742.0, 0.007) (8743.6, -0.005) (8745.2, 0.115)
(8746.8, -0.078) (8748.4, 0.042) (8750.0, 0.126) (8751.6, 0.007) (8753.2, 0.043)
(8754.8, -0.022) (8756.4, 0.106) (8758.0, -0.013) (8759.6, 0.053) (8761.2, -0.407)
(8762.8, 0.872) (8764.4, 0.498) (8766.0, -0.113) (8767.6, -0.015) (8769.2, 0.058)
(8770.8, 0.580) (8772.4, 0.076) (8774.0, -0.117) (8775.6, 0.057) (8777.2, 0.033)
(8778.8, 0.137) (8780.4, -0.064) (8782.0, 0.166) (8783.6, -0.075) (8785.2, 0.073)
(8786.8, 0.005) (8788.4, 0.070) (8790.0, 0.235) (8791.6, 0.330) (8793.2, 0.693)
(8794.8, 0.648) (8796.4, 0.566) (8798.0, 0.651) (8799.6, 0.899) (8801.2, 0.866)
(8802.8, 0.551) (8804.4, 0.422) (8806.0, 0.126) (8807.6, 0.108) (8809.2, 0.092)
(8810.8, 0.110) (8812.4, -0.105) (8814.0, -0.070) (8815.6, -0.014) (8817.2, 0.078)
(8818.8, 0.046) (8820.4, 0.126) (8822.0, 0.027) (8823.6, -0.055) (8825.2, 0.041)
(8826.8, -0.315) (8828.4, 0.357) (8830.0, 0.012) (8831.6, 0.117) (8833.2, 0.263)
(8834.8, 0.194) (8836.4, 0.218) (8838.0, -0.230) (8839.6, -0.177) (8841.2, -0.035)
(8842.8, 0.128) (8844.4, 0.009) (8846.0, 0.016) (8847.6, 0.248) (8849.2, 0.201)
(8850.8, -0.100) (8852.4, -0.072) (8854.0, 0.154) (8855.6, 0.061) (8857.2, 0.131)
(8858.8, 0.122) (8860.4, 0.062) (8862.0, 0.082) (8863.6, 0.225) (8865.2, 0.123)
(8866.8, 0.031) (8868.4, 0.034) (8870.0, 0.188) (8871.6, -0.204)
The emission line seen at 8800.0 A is [O II]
